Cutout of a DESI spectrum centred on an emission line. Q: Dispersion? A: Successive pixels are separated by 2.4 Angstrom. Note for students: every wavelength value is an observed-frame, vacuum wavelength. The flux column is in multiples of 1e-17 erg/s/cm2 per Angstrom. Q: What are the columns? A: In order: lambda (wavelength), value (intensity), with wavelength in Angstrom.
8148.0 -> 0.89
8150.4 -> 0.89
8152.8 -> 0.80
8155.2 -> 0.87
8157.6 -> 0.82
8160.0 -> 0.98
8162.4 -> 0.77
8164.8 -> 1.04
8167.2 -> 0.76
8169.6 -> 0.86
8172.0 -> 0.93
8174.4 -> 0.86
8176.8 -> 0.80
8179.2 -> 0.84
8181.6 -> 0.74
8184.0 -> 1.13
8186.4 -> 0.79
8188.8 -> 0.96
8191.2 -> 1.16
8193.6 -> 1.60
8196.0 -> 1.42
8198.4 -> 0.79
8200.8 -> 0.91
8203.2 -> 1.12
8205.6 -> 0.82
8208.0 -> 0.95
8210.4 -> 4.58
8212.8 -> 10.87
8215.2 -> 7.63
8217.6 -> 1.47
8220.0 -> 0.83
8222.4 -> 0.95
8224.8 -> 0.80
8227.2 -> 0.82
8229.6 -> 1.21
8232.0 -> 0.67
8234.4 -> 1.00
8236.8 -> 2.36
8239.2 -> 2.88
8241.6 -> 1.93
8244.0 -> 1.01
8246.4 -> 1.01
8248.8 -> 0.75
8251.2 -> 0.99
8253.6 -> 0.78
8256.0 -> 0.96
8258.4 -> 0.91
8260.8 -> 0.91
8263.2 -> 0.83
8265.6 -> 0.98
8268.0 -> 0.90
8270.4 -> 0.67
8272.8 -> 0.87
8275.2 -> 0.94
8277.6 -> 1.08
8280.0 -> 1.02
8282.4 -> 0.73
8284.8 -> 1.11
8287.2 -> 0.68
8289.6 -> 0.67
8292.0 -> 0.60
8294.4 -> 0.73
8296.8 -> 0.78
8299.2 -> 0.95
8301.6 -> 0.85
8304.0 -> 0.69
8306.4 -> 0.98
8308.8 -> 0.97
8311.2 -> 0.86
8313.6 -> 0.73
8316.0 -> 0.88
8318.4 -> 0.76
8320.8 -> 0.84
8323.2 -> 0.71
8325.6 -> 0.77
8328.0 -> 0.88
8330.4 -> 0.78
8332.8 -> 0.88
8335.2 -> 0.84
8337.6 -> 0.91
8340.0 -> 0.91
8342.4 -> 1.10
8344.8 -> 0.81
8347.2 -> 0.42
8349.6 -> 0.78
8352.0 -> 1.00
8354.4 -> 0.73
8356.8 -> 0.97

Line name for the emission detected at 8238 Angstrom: [N II]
